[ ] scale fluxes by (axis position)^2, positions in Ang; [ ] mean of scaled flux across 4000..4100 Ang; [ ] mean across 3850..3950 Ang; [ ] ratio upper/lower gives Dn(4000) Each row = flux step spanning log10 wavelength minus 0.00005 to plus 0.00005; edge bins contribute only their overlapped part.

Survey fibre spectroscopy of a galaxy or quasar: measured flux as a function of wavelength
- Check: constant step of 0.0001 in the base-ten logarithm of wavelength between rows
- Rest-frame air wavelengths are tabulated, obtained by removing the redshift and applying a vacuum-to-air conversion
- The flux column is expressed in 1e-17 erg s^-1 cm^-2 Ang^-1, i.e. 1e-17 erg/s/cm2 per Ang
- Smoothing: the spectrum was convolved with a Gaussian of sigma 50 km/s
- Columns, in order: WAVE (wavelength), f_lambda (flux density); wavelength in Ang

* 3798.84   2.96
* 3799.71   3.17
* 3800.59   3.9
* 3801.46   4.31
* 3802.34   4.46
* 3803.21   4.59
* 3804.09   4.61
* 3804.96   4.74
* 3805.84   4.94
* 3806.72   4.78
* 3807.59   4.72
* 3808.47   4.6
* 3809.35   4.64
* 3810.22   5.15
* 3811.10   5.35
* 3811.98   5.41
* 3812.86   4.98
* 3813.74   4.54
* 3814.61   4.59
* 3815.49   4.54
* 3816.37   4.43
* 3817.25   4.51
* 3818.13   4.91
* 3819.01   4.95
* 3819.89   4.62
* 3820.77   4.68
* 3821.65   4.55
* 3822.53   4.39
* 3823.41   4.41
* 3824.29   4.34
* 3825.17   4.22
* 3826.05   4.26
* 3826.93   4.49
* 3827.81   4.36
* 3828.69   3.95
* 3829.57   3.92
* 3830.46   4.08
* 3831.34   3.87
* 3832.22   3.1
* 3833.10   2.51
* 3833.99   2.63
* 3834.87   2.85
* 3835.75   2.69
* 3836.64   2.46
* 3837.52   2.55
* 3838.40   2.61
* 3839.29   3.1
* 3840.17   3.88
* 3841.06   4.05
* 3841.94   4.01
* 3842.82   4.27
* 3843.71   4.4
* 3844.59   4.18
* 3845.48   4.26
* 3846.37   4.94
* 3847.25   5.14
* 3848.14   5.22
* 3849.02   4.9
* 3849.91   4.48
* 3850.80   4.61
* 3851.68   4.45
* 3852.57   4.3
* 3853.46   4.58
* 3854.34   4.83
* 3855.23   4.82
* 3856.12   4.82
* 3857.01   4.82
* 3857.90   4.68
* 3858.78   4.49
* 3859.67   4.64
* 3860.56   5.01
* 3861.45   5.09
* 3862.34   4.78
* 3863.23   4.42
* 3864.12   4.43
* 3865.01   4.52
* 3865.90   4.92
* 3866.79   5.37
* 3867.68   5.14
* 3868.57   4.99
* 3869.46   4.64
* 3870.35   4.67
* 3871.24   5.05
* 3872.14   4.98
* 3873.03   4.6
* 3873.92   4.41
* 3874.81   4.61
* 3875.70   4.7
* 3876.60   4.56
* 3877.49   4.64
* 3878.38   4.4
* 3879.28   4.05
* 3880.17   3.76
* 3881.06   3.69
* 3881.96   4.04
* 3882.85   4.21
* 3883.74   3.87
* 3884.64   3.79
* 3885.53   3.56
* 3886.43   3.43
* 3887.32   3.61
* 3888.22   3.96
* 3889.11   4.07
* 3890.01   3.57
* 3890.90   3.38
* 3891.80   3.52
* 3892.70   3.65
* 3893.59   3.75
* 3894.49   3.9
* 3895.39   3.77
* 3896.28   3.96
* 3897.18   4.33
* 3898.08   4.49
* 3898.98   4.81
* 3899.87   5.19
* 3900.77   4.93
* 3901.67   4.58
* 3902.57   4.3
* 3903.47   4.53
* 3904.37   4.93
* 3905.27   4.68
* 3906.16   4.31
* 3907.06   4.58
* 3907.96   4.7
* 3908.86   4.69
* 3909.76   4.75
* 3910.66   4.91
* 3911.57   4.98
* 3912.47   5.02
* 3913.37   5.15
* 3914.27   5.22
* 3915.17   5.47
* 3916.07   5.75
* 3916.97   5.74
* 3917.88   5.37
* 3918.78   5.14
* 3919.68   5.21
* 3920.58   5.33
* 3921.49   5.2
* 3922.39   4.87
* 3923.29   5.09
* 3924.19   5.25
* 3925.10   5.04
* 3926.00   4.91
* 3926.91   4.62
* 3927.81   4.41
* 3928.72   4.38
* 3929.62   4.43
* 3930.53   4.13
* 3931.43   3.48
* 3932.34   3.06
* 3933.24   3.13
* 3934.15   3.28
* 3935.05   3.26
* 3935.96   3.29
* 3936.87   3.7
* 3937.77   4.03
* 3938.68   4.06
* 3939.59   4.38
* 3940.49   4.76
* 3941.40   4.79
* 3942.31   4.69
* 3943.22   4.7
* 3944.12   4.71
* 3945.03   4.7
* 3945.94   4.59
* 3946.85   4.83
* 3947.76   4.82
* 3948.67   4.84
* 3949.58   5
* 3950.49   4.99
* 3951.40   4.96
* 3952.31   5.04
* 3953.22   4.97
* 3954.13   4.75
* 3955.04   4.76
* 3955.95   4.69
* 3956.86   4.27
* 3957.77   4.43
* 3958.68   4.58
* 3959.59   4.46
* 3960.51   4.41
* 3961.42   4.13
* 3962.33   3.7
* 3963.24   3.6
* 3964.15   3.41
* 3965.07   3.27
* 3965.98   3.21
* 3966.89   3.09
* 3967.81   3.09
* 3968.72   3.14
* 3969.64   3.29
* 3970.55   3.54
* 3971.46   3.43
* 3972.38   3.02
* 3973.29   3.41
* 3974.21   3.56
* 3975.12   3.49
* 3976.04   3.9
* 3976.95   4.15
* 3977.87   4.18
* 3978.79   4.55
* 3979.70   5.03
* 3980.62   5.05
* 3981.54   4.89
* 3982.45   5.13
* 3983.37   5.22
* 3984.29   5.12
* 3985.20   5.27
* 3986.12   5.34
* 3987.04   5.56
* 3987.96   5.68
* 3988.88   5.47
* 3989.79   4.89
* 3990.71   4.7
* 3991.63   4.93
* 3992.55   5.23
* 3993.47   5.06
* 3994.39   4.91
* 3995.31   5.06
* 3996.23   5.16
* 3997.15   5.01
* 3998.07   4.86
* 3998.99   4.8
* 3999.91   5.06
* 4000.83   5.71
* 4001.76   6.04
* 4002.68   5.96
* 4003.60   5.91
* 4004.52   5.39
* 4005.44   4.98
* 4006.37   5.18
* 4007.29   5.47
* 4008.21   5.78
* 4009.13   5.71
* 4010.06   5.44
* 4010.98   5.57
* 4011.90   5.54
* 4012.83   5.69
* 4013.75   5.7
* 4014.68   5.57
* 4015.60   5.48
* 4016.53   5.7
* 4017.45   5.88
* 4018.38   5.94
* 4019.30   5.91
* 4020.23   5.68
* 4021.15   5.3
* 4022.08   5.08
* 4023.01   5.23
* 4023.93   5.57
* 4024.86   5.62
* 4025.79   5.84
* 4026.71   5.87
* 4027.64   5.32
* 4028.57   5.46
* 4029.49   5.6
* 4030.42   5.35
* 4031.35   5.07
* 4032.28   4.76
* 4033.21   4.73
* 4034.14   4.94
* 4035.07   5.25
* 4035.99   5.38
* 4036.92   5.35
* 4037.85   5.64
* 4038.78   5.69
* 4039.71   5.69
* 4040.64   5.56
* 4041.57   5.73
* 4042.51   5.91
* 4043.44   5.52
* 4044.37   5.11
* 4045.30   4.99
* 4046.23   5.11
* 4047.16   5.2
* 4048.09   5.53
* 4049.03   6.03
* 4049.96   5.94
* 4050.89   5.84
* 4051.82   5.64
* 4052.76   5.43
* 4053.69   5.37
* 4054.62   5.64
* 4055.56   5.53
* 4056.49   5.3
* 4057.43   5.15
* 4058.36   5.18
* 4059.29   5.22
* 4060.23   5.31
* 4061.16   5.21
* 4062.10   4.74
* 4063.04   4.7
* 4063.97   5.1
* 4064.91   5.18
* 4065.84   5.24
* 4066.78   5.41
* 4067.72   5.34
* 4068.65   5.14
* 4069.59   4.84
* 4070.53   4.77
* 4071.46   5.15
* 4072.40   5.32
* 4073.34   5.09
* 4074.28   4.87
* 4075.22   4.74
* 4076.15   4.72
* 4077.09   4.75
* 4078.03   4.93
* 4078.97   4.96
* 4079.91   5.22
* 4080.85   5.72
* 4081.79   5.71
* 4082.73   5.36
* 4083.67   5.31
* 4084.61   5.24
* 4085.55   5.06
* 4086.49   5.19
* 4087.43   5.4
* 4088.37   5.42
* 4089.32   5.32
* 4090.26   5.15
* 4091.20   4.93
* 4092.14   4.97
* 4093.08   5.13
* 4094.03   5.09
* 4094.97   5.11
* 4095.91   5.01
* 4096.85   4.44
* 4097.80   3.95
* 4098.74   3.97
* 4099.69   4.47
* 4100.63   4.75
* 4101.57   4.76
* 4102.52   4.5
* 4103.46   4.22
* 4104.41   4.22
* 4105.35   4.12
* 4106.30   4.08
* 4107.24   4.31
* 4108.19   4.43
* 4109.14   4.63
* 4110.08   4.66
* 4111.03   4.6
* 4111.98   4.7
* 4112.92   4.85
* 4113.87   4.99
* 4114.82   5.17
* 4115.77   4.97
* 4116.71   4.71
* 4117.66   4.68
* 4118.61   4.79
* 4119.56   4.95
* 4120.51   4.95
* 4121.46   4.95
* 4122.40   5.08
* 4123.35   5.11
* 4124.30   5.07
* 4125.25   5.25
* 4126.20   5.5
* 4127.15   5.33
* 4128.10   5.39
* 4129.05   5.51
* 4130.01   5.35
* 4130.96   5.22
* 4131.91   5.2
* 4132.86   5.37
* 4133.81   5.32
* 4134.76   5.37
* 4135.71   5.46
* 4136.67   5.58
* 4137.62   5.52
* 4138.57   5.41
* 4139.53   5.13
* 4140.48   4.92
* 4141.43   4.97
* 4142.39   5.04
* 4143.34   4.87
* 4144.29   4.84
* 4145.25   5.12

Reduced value 1.3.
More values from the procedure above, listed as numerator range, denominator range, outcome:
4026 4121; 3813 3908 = 1.32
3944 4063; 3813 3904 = 1.27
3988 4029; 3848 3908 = 1.31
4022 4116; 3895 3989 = 1.22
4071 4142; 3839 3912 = 1.26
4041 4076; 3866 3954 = 1.26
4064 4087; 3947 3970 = 1.30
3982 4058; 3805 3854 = 1.41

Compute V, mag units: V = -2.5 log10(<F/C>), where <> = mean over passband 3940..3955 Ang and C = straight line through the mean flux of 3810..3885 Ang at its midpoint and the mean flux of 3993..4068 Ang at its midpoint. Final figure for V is 0.02 mag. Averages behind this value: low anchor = 4.35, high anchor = 5.41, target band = 4.82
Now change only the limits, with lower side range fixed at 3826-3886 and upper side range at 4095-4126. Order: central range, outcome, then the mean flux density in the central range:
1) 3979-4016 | -0.182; 5.31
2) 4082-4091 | -0.139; 5.27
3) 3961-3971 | 0.288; 3.4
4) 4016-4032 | -0.218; 5.54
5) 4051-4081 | -0.122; 5.15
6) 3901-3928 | -0.143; 4.96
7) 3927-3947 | 0.067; 4.13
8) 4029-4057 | -0.187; 5.43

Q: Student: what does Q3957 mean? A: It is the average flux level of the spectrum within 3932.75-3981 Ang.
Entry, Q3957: 4.13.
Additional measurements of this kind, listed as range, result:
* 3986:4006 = 5.26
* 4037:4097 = 5.26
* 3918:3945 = 4.41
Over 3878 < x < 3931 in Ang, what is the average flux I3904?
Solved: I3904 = 4.5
